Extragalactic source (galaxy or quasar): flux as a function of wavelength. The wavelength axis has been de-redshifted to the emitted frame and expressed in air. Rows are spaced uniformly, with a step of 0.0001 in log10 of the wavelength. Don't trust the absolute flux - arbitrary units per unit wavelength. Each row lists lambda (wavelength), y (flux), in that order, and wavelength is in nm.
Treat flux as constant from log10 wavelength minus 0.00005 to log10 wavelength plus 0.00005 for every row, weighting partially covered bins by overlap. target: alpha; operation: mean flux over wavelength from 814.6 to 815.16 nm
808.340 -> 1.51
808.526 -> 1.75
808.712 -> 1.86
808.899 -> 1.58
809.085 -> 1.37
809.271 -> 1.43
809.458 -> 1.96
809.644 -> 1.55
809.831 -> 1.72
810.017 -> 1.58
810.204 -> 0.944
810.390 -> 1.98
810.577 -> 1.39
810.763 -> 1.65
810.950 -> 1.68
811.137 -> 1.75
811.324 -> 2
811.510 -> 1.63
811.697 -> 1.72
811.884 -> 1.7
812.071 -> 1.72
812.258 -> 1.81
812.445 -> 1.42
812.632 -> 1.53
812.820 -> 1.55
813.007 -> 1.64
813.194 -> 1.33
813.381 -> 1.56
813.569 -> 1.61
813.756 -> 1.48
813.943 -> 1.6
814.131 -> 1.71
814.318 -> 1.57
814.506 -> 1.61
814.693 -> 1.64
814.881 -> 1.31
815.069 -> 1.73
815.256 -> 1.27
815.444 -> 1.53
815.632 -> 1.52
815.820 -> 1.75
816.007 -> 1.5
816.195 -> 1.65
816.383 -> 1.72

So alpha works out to 1.56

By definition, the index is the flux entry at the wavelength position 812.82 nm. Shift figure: 1.55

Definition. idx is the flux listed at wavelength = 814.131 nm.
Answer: 1.71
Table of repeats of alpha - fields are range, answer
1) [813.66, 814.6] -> 1.6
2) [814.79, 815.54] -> 1.46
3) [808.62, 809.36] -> 1.56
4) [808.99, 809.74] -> 1.58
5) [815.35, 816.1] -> 1.58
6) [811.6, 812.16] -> 1.71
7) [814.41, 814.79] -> 1.62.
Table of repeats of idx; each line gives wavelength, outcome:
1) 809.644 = 1.55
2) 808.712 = 1.86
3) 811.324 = 2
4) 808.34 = 1.51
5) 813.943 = 1.6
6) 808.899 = 1.58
